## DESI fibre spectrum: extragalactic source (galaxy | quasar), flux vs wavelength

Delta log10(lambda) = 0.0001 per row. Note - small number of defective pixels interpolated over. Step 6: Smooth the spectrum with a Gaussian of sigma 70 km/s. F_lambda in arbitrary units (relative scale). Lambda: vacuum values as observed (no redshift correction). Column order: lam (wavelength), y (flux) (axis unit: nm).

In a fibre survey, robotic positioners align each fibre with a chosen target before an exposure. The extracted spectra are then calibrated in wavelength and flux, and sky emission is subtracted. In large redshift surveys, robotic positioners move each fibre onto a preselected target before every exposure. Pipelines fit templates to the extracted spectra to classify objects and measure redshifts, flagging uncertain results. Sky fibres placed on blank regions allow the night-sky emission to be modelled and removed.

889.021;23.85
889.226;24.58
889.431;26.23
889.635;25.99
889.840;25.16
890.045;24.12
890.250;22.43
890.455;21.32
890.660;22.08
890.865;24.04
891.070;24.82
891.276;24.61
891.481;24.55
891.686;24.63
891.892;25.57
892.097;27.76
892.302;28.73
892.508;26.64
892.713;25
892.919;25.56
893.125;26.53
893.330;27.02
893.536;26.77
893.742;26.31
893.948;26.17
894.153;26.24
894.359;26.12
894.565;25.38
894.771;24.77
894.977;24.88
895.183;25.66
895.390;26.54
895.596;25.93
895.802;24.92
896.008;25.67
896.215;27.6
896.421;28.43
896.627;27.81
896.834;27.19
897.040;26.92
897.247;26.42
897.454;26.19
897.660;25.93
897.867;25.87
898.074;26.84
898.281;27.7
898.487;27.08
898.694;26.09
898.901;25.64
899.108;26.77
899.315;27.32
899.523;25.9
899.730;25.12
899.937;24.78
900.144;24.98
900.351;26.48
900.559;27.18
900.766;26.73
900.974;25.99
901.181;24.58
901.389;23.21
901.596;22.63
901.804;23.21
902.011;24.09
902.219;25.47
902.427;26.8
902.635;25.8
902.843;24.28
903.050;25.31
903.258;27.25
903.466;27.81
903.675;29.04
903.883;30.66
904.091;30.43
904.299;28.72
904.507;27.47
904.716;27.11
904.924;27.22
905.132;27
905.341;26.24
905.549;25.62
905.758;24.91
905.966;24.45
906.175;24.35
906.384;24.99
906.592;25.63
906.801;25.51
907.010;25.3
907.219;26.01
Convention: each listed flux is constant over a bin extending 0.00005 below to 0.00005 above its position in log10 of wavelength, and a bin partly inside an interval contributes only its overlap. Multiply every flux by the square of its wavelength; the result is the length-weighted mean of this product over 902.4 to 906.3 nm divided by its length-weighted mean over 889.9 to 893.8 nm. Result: 1.1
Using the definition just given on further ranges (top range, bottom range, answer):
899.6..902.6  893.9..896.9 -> 0.97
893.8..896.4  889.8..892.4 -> 1.06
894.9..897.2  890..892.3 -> 1.10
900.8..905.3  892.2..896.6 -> 1.02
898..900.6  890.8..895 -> 1.03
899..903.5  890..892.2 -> 1.08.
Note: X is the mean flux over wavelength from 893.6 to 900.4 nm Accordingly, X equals 26.2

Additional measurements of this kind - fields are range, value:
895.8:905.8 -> 26.4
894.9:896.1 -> 25.6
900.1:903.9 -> 25.8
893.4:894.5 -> 26.3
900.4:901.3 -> 26.1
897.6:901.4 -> 26.1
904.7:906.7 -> 25.7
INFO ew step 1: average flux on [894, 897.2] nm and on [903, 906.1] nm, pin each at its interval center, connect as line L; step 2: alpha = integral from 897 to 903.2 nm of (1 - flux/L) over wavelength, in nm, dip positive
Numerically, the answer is 0.25 nm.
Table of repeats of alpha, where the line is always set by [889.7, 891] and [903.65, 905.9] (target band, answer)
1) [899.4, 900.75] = 0.02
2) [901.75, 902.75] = 0.06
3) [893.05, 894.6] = -0.13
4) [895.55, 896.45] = -0.05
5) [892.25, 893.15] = -0.09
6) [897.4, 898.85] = -0.05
